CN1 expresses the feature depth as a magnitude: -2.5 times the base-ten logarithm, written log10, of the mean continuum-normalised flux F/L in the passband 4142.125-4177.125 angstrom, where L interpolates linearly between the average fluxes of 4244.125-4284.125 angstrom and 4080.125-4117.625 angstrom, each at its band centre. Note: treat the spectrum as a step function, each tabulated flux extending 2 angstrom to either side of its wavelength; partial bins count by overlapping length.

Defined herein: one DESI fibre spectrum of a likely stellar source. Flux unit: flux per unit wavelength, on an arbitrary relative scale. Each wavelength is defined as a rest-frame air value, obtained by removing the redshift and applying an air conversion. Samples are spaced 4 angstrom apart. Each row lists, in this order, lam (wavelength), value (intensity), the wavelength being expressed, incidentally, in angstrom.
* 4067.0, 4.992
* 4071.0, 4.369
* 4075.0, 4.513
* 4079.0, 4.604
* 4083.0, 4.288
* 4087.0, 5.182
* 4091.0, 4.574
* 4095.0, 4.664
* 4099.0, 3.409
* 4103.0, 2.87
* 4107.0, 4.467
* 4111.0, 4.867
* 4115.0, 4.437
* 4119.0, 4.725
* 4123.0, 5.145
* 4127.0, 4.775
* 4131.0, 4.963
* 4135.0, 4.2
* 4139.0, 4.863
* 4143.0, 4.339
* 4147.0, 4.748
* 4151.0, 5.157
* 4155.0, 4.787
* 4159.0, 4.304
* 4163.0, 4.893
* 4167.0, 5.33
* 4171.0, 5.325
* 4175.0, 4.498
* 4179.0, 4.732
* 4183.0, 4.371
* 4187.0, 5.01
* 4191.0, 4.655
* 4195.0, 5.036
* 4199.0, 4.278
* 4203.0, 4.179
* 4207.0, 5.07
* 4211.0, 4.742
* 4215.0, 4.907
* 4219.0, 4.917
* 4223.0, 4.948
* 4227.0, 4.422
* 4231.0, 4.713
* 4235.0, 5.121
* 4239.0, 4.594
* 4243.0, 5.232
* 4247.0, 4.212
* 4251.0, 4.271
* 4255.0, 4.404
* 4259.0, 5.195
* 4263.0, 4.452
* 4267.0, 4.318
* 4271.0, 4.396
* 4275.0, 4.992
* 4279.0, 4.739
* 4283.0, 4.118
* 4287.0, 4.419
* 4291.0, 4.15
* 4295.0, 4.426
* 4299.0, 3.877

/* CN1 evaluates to -0.10 mag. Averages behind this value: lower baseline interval 4.32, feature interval 4.84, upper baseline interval 4.53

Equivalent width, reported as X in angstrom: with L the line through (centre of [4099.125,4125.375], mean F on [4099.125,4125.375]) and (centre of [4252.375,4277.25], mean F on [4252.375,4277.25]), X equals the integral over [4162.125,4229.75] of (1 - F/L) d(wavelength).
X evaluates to -4.26 angstrom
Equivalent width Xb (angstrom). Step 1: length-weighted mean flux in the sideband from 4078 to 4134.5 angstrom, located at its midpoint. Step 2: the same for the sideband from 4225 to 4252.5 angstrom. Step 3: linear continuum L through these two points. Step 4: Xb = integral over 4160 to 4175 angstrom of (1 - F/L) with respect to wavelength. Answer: -1.5 angstrom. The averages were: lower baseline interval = 4.49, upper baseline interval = 4.66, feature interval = 5.03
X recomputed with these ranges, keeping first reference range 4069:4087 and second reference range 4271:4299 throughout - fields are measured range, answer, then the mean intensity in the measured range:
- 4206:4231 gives -2.00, 4.82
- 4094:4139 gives 0.81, 4.43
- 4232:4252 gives -1.18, 4.71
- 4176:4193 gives -0.78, 4.68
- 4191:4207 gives -0.44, 4.59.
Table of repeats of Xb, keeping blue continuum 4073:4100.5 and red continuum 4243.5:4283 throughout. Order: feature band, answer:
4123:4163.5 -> -1.91 angstrom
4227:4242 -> -0.80 angstrom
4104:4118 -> 0.05 angstrom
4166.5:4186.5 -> -1.36 angstrom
